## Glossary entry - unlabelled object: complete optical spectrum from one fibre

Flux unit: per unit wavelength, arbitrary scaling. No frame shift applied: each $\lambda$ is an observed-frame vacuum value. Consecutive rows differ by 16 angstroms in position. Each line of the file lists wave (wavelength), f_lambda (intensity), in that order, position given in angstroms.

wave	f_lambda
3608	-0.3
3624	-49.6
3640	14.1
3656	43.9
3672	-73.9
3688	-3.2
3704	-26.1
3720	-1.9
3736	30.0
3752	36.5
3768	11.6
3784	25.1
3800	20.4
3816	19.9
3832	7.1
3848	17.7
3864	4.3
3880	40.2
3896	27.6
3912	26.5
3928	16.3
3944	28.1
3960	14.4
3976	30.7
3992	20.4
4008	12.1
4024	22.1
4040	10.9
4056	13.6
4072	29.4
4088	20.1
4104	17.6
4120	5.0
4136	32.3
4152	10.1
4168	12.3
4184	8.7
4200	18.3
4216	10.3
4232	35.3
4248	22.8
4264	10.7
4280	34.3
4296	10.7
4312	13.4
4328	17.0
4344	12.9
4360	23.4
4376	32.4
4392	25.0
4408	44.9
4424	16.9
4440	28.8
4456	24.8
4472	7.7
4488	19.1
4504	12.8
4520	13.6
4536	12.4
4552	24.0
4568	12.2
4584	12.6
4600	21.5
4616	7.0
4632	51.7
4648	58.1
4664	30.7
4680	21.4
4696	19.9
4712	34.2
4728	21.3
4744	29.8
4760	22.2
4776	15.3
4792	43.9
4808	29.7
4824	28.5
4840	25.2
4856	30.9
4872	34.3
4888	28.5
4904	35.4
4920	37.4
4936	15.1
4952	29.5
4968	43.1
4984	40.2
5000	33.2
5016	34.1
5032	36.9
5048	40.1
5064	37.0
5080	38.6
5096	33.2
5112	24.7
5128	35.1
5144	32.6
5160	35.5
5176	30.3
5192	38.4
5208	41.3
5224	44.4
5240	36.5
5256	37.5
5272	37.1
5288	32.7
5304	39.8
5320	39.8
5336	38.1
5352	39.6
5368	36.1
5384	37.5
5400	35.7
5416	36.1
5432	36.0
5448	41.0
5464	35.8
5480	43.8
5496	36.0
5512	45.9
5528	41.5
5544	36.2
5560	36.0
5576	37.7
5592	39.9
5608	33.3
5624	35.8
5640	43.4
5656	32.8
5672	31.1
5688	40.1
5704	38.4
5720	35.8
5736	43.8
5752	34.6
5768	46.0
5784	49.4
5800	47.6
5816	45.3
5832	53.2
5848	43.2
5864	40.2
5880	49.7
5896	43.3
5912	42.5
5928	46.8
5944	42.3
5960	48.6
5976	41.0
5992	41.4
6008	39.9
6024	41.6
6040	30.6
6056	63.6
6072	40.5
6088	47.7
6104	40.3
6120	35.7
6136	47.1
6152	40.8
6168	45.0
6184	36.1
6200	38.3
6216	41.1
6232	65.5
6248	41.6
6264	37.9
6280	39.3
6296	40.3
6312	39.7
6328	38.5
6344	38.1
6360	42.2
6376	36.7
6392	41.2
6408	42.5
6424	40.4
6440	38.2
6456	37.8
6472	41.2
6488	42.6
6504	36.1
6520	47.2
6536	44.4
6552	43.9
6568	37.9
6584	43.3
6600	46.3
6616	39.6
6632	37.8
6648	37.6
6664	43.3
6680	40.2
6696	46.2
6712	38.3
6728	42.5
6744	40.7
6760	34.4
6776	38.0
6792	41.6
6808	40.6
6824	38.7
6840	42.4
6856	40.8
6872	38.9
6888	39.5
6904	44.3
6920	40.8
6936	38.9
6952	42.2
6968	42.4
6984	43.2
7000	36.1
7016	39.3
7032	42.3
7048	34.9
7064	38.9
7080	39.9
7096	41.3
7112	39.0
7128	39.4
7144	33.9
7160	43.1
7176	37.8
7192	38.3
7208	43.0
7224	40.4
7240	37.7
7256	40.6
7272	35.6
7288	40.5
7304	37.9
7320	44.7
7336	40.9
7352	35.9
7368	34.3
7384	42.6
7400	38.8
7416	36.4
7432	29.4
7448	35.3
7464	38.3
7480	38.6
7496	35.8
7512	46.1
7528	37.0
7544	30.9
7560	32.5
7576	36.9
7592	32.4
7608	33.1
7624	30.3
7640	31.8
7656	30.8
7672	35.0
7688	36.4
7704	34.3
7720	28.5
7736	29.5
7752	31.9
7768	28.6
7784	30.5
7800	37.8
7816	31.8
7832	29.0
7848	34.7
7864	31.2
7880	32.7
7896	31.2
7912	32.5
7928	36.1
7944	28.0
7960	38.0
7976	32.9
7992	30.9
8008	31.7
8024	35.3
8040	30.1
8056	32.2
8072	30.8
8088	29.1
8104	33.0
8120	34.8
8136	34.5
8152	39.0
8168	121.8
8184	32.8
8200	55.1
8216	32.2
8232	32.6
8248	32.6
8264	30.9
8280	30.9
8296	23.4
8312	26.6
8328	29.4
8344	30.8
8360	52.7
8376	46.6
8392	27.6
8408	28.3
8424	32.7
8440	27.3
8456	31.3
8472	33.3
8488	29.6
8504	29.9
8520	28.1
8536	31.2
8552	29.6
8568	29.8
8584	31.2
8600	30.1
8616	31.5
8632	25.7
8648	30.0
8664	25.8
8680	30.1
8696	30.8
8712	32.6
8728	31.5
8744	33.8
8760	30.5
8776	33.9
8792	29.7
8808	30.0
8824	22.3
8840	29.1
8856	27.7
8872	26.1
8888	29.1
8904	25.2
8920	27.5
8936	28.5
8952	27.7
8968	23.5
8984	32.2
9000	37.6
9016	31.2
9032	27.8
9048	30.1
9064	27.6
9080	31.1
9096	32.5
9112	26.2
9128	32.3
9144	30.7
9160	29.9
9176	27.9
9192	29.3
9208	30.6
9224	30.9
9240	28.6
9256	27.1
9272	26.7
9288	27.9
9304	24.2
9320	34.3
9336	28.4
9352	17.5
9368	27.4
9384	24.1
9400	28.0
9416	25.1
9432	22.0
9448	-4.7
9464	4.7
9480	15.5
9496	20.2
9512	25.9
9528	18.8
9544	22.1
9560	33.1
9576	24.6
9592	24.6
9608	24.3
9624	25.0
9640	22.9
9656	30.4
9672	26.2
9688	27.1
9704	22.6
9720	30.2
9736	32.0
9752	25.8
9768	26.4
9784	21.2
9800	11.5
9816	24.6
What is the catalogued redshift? 0.244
